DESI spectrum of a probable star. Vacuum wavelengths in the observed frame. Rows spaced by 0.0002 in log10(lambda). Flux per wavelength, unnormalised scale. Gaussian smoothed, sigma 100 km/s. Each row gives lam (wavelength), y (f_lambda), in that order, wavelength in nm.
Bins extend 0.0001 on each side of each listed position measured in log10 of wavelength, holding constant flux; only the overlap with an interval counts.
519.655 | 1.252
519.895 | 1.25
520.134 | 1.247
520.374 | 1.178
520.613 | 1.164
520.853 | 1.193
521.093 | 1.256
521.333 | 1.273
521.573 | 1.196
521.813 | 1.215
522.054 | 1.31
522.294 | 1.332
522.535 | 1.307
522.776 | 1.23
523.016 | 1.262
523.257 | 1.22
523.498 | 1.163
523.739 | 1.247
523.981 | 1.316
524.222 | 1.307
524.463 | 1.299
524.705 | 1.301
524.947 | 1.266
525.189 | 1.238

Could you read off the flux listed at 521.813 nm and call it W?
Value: 1.215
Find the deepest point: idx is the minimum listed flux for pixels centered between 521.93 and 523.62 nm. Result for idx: 1.163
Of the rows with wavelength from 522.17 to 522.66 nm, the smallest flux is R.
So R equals 1.307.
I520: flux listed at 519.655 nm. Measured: 1.252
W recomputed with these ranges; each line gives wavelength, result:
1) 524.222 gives 1.307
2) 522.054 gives 1.31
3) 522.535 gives 1.307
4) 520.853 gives 1.193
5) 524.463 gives 1.299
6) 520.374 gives 1.178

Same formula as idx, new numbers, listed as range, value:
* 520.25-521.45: 1.164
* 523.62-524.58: 1.247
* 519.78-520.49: 1.178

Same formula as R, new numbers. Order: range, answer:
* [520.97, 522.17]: 1.196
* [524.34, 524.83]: 1.299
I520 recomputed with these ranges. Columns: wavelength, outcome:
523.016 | 1.262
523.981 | 1.316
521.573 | 1.196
